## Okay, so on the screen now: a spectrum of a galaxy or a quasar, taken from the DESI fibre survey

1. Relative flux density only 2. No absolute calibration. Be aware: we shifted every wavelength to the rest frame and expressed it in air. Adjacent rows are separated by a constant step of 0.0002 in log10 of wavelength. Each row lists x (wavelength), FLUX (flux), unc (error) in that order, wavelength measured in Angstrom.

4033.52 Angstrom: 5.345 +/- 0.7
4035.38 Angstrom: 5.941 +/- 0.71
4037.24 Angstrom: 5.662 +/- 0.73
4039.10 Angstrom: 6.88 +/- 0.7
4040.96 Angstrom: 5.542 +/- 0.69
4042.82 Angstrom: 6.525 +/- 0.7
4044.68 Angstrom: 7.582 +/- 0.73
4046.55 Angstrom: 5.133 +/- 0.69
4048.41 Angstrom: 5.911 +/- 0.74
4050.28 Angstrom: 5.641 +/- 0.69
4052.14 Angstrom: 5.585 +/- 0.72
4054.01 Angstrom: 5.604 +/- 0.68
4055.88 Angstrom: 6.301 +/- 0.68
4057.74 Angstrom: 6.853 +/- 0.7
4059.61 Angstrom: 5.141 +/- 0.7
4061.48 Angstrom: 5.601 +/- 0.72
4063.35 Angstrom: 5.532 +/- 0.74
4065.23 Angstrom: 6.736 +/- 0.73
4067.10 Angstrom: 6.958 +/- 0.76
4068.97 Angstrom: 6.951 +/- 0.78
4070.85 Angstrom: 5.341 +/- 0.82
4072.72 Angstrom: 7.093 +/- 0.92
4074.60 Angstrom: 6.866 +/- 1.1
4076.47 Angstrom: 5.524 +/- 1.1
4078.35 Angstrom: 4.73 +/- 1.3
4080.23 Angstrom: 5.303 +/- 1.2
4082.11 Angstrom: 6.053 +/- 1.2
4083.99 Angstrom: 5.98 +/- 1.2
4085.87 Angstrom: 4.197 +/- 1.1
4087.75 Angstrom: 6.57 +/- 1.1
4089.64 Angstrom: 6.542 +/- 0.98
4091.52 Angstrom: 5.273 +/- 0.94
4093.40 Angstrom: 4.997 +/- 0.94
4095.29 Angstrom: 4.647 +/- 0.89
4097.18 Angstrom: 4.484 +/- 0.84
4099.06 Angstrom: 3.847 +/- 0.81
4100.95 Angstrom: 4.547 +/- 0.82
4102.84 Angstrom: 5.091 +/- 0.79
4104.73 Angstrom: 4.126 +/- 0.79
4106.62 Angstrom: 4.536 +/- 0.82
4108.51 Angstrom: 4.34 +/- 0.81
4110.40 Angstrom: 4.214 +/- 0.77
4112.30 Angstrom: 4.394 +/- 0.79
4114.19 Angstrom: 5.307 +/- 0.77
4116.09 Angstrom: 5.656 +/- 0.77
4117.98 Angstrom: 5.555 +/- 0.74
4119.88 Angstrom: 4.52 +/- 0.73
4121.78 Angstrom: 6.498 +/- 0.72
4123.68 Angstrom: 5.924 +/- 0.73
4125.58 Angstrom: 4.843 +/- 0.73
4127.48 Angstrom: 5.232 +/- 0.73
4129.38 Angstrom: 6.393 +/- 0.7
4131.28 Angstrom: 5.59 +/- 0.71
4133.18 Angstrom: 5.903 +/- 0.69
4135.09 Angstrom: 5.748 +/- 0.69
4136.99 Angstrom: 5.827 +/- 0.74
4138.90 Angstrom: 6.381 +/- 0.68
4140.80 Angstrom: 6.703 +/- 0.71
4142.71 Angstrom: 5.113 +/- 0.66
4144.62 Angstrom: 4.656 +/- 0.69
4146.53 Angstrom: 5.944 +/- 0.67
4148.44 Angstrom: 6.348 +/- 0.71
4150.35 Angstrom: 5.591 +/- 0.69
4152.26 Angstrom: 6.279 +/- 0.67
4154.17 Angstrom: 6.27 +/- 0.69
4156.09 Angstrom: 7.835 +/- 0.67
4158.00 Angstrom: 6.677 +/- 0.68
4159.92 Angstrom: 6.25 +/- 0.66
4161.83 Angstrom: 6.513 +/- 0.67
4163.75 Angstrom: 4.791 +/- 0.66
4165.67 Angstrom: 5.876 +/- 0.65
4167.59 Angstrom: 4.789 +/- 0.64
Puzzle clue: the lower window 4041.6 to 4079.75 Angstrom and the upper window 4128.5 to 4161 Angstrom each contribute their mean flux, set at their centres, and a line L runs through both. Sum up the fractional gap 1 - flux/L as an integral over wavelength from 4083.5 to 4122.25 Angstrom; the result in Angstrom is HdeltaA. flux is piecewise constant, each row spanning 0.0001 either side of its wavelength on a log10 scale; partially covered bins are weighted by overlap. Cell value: 6.97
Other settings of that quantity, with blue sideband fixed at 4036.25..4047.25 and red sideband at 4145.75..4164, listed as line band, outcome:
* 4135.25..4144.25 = 0.6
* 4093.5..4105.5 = 3.4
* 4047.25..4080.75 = 1.4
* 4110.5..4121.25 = 2.1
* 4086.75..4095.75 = 0.9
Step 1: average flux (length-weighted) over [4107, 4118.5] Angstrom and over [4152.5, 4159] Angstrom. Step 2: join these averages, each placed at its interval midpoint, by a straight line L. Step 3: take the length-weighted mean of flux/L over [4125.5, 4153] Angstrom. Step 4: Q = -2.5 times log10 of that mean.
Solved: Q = 0.05 mag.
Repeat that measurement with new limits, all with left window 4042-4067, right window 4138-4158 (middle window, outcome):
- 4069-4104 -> 0.12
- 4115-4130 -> 0.10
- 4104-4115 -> 0.33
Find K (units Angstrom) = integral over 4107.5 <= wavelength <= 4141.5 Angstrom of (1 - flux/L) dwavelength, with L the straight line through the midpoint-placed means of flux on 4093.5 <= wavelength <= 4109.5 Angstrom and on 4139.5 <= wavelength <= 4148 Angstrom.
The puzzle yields -2.3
